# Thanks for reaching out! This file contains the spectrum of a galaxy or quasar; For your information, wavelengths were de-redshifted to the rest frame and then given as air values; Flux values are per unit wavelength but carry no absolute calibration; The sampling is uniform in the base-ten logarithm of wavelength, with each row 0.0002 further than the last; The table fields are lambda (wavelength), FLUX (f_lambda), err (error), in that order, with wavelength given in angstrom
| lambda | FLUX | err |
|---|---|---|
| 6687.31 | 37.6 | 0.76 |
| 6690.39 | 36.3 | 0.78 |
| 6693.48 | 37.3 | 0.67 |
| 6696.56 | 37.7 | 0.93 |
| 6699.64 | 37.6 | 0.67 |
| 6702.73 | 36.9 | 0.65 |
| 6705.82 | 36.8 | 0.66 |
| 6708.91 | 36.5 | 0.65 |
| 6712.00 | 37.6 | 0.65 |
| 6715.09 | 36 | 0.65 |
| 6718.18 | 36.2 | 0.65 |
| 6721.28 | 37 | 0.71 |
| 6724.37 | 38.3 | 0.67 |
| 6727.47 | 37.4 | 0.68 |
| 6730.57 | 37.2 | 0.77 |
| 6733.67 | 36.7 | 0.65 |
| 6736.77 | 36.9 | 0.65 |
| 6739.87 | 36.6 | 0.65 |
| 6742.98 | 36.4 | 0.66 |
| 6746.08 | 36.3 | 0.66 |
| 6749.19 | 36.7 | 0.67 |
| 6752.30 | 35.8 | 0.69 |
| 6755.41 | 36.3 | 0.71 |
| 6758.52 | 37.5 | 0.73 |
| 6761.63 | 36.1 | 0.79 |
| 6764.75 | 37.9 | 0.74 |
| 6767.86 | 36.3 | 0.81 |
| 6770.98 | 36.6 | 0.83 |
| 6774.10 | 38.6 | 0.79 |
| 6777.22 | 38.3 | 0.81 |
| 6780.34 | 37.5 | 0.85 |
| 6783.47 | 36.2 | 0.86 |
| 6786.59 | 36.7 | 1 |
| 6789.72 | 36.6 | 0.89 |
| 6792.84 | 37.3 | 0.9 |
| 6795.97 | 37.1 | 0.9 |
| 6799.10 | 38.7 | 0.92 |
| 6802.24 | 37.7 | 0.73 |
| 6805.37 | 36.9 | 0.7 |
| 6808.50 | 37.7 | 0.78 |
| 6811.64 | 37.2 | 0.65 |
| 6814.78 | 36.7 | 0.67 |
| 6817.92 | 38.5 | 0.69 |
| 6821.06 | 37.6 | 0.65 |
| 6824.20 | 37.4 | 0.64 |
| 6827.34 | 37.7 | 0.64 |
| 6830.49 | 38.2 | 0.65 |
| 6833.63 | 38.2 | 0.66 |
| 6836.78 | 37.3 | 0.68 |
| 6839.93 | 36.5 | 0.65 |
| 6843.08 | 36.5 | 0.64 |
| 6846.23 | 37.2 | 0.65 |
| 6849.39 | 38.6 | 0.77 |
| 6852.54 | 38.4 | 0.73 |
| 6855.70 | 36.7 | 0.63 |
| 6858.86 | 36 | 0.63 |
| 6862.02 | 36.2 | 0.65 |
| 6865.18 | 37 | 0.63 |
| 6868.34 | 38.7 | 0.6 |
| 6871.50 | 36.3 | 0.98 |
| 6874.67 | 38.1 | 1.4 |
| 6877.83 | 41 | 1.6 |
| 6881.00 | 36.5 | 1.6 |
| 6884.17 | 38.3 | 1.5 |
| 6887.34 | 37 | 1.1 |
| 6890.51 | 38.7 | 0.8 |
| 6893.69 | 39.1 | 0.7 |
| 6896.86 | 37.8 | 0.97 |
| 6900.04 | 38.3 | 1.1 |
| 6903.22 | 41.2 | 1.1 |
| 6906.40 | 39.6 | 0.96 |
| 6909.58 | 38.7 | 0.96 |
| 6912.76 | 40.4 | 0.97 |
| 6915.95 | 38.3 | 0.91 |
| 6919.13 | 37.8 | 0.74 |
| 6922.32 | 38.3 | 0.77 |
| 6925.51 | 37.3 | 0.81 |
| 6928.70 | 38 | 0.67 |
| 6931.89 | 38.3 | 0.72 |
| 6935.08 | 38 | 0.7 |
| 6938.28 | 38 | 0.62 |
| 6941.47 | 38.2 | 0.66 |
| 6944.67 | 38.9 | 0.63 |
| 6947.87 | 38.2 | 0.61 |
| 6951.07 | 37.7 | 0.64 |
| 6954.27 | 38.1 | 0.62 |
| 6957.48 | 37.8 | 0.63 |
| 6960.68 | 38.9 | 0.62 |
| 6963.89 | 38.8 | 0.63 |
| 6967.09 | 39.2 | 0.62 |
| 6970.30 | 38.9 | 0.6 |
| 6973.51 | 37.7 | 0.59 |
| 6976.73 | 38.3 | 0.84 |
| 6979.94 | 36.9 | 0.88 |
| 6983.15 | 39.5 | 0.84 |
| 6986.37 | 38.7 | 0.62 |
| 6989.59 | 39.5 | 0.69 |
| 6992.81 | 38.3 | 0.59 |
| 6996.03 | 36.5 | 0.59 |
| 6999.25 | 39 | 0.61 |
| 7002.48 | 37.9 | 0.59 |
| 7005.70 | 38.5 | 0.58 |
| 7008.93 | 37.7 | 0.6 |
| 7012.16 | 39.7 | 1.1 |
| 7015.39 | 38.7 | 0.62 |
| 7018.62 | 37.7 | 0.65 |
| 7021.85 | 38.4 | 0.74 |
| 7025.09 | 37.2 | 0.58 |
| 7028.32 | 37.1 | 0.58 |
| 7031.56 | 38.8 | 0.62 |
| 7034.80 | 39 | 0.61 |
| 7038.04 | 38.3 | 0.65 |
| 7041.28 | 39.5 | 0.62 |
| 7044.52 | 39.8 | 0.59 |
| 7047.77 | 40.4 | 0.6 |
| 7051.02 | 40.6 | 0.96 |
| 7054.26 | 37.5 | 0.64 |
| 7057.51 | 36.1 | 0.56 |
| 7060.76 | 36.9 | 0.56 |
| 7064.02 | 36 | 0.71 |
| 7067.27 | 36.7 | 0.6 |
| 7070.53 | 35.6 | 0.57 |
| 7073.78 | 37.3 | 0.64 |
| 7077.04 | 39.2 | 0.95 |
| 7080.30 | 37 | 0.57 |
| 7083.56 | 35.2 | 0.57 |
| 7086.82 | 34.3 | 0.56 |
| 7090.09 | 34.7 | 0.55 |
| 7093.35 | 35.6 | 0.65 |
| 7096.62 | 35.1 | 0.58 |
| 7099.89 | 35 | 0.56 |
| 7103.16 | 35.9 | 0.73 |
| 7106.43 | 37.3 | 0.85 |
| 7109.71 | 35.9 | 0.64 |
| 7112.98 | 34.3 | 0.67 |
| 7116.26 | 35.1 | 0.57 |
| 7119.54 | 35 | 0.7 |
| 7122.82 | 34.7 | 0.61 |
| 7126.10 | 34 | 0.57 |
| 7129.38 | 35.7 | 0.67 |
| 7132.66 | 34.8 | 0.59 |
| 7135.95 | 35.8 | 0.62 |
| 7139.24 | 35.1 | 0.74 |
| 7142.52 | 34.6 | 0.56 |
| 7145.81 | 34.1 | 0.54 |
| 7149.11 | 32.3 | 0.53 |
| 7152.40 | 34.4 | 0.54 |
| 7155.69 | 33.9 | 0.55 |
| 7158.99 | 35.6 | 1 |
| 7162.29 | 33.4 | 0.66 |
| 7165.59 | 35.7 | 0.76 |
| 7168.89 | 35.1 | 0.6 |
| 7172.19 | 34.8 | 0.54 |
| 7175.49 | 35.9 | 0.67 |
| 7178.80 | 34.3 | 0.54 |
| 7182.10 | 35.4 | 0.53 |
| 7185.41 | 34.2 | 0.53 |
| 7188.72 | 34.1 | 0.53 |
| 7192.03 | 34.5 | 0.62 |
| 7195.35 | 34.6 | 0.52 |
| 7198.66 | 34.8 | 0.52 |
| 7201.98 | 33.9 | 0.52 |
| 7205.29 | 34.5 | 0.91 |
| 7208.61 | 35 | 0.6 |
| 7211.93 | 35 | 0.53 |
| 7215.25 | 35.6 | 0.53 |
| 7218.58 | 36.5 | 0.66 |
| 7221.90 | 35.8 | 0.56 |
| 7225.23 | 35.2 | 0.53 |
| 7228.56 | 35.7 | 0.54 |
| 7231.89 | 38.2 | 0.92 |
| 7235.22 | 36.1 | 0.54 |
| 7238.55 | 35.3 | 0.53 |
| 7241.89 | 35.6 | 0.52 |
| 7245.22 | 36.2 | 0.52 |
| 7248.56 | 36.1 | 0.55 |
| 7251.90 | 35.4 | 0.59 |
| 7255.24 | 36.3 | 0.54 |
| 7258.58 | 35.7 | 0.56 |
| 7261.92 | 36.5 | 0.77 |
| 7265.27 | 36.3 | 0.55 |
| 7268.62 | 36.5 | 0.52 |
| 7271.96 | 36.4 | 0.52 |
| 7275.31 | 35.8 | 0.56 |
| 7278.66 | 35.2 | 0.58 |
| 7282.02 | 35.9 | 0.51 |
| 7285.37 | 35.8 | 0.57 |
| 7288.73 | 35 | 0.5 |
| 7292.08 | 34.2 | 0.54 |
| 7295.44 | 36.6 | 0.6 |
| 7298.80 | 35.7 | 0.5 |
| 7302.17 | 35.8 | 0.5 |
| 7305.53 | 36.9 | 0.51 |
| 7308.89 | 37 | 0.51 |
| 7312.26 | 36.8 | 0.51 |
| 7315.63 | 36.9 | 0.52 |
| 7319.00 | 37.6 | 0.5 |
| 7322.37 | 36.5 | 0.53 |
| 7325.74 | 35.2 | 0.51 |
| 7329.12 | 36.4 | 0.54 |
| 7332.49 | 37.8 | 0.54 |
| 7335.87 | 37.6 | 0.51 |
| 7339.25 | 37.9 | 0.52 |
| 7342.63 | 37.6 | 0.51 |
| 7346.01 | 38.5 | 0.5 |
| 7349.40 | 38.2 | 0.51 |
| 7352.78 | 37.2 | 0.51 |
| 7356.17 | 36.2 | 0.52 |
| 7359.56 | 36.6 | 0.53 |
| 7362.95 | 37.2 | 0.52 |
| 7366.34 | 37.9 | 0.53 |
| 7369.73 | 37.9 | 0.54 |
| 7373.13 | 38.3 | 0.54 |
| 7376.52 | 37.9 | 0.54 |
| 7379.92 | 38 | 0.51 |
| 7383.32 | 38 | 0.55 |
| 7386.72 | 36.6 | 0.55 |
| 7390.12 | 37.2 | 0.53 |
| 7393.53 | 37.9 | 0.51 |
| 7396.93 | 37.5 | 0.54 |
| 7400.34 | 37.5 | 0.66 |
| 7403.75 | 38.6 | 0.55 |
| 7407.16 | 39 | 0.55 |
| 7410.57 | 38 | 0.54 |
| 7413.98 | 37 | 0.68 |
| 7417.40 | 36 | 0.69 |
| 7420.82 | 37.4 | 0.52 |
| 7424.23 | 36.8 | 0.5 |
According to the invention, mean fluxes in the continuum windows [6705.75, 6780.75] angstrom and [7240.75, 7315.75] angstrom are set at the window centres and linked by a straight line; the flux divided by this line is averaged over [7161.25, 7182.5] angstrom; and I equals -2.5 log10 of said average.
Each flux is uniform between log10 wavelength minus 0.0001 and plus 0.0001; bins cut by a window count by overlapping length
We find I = 0.04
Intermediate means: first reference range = 36.9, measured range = 35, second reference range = 36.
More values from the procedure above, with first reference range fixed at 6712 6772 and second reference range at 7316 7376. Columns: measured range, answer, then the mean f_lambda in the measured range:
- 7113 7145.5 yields 0.067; 34.9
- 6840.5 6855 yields -0.019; 37.5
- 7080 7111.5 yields 0.047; 35.5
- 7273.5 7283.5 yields 0.049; 35.6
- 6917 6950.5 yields -0.033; 38.1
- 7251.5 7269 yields 0.033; 36.1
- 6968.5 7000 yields -0.038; 38.3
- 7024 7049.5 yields -0.050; 38.8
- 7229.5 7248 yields 0.029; 36.2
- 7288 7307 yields 0.046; 35.7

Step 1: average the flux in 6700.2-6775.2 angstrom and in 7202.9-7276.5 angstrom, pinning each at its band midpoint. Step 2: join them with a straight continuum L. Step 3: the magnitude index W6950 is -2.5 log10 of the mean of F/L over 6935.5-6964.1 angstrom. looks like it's -0.05 mag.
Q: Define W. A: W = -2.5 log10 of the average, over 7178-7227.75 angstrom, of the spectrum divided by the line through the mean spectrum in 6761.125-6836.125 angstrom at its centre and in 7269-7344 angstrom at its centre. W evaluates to 0.05 mag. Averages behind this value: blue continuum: 37.4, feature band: 34.9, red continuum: 36.4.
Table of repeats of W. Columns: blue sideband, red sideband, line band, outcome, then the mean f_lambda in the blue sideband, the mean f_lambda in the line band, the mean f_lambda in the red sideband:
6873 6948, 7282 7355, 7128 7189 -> 0.081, 38.5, 34.7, 36.7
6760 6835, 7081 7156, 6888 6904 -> -0.061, 37.4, 38.8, 34.9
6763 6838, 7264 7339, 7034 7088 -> -0.022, 37.5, 37.6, 36.3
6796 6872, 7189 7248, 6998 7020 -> -0.056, 37.4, 38.4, 35.4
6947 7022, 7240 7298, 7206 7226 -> 0.025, 38.4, 35.5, 35.8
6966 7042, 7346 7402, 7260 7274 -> 0.040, 38.4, 36.4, 37.5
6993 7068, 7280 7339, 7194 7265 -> 0.037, 38.2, 35.6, 36.4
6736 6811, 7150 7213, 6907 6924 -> -0.073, 37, 38.7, 34.7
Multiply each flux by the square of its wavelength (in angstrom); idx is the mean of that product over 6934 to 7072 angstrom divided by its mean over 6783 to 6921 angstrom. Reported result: 1.1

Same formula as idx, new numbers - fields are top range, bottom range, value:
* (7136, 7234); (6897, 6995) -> 0.97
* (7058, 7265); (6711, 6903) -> 1.05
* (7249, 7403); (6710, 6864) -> 1.15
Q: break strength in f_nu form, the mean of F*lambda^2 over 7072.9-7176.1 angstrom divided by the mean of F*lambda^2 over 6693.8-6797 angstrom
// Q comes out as 1.06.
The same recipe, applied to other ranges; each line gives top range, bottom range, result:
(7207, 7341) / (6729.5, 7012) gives 1.07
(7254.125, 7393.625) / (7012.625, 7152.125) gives 1.08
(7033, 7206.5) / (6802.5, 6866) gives 1.04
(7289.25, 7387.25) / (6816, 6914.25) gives 1.11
